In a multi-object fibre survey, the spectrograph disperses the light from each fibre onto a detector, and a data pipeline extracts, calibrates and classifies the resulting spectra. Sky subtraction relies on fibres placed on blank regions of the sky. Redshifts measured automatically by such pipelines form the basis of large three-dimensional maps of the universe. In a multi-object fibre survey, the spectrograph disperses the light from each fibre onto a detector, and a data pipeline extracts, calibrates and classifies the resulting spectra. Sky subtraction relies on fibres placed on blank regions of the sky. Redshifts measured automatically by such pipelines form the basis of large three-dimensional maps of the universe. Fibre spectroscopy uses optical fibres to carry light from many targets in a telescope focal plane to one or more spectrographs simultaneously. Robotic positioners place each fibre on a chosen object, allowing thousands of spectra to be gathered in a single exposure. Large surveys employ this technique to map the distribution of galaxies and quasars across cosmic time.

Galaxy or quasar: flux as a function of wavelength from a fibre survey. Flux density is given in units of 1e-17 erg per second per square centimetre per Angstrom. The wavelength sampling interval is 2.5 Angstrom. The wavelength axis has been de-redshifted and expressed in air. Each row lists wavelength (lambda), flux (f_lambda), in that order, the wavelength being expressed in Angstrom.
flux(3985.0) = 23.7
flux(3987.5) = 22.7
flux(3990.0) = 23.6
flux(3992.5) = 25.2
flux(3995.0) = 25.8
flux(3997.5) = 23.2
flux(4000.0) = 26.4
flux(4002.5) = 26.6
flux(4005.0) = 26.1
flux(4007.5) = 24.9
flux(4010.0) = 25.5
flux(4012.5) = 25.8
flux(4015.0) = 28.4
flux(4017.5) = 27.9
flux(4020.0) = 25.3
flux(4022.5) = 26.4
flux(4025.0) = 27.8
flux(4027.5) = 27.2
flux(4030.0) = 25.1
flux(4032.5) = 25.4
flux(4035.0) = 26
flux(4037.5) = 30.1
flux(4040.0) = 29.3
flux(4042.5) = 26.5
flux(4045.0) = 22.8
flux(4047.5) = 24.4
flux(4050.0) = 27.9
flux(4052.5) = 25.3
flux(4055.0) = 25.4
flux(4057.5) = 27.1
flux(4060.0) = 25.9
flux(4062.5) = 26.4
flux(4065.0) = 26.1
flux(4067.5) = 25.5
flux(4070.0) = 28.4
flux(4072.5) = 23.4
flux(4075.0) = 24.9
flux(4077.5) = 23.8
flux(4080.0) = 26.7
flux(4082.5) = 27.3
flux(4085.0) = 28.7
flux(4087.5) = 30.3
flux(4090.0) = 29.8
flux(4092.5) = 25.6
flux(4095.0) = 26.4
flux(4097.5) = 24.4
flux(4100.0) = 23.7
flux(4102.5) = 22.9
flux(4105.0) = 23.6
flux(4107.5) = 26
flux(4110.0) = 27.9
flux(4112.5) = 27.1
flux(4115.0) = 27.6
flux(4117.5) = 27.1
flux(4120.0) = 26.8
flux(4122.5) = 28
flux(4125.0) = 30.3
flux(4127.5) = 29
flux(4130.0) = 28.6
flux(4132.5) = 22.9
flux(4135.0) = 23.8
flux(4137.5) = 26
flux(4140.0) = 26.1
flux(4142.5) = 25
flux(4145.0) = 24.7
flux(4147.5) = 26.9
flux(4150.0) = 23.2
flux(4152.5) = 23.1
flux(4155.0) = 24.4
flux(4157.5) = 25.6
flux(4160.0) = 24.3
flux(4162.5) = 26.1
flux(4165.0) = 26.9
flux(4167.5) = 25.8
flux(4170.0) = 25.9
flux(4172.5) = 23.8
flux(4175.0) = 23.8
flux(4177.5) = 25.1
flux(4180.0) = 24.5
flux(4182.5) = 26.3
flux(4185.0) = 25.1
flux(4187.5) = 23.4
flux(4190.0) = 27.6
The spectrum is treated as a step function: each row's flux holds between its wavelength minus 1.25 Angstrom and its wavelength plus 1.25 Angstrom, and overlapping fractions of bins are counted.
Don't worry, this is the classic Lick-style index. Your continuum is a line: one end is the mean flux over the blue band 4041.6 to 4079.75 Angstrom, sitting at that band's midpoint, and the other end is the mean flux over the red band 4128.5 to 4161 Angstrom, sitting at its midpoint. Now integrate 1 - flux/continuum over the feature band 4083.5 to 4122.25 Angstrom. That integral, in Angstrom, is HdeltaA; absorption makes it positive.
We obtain -1.9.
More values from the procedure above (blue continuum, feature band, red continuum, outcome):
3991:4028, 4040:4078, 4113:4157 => 0.5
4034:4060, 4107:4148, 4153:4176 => -1.9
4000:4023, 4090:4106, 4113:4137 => 1.2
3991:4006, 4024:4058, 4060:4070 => -0.6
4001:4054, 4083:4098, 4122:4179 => -1.0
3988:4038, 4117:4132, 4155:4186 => -1.5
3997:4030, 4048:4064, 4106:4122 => 0.2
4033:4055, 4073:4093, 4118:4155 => -0.6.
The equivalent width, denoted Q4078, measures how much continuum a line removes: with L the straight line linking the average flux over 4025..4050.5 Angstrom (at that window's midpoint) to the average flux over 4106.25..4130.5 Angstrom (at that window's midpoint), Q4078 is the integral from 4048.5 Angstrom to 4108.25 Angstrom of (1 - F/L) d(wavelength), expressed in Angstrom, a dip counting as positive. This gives 2.4 Angstrom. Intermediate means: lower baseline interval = 26.5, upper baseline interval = 27.8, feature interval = 26.1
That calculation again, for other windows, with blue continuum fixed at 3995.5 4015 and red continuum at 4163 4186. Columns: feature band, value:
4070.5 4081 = 0.2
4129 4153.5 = 0.3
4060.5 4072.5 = -0.3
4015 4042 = -1.5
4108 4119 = -0.8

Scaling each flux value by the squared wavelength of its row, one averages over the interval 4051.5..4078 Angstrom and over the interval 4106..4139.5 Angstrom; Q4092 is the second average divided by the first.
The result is 1.08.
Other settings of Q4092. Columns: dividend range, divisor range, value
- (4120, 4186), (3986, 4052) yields 1.05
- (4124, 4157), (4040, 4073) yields 1.03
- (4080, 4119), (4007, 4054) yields 1.04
